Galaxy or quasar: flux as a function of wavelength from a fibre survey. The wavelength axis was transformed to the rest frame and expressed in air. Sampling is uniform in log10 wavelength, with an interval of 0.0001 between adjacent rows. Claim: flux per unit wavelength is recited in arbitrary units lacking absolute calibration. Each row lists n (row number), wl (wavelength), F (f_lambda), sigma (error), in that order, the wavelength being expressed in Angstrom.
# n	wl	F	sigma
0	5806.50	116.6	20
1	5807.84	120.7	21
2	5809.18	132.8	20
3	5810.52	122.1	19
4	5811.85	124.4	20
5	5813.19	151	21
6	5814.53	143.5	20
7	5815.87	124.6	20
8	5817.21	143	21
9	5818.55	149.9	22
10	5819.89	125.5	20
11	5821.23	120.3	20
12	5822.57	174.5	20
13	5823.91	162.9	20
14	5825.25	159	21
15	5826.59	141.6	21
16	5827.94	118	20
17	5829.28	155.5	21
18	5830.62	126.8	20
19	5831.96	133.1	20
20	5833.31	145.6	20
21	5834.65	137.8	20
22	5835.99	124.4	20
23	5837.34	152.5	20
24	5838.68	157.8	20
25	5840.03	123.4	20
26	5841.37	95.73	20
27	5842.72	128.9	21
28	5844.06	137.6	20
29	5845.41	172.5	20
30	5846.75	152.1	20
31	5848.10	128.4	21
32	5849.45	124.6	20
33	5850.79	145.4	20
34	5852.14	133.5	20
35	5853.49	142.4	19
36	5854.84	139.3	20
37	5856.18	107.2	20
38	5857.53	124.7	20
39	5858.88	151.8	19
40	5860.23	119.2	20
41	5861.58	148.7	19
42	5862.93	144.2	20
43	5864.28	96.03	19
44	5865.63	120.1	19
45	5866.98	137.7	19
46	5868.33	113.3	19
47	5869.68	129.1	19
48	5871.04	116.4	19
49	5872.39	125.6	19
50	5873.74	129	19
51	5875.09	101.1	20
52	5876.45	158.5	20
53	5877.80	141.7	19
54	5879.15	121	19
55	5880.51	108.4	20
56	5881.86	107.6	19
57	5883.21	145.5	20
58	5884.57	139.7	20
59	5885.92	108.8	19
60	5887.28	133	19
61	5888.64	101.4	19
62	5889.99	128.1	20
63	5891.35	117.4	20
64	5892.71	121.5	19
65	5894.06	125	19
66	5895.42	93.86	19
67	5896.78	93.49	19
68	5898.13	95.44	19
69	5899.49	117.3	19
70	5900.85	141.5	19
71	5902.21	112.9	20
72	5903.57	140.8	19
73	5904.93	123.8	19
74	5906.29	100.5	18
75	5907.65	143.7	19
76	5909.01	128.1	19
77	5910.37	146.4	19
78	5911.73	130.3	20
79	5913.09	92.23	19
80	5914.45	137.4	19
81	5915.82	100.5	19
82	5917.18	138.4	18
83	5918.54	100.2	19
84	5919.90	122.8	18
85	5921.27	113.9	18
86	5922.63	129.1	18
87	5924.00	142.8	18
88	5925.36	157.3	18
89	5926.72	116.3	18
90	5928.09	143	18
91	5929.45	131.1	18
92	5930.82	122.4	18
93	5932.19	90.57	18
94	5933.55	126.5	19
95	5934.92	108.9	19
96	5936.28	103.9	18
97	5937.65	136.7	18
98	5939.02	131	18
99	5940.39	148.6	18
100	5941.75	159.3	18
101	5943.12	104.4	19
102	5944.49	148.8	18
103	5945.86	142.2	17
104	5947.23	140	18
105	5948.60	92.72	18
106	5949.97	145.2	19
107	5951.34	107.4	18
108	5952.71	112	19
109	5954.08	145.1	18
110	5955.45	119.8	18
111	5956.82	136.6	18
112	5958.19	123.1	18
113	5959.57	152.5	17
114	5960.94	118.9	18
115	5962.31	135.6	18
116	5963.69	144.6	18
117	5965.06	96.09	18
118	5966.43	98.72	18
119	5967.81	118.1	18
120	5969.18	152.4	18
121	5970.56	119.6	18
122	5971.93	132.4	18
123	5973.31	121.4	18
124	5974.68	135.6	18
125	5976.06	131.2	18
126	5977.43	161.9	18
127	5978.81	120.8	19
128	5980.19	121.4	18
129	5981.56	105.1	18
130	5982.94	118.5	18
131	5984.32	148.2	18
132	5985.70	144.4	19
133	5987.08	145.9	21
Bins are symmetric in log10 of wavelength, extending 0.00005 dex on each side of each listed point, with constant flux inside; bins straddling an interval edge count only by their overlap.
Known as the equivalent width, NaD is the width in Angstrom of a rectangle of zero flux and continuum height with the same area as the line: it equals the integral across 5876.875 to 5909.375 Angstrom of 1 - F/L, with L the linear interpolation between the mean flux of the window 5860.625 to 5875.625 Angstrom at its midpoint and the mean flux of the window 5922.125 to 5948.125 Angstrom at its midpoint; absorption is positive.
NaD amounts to 1.5 Angstrom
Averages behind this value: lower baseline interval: 124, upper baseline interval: 130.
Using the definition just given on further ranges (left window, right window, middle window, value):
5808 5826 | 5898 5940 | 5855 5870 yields 0.70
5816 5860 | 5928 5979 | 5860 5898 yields 3.56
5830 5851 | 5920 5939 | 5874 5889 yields 0.72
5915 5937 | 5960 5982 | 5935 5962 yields -1.17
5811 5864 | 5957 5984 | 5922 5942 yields 0.17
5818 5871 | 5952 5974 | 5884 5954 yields 3.48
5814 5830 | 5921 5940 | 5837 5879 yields 1.69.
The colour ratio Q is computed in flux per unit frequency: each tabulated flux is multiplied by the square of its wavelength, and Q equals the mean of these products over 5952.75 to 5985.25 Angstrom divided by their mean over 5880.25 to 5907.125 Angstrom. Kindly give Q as 1.1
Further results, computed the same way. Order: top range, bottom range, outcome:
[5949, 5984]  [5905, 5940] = 1.04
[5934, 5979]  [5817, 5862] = 0.97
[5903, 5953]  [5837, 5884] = 0.99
